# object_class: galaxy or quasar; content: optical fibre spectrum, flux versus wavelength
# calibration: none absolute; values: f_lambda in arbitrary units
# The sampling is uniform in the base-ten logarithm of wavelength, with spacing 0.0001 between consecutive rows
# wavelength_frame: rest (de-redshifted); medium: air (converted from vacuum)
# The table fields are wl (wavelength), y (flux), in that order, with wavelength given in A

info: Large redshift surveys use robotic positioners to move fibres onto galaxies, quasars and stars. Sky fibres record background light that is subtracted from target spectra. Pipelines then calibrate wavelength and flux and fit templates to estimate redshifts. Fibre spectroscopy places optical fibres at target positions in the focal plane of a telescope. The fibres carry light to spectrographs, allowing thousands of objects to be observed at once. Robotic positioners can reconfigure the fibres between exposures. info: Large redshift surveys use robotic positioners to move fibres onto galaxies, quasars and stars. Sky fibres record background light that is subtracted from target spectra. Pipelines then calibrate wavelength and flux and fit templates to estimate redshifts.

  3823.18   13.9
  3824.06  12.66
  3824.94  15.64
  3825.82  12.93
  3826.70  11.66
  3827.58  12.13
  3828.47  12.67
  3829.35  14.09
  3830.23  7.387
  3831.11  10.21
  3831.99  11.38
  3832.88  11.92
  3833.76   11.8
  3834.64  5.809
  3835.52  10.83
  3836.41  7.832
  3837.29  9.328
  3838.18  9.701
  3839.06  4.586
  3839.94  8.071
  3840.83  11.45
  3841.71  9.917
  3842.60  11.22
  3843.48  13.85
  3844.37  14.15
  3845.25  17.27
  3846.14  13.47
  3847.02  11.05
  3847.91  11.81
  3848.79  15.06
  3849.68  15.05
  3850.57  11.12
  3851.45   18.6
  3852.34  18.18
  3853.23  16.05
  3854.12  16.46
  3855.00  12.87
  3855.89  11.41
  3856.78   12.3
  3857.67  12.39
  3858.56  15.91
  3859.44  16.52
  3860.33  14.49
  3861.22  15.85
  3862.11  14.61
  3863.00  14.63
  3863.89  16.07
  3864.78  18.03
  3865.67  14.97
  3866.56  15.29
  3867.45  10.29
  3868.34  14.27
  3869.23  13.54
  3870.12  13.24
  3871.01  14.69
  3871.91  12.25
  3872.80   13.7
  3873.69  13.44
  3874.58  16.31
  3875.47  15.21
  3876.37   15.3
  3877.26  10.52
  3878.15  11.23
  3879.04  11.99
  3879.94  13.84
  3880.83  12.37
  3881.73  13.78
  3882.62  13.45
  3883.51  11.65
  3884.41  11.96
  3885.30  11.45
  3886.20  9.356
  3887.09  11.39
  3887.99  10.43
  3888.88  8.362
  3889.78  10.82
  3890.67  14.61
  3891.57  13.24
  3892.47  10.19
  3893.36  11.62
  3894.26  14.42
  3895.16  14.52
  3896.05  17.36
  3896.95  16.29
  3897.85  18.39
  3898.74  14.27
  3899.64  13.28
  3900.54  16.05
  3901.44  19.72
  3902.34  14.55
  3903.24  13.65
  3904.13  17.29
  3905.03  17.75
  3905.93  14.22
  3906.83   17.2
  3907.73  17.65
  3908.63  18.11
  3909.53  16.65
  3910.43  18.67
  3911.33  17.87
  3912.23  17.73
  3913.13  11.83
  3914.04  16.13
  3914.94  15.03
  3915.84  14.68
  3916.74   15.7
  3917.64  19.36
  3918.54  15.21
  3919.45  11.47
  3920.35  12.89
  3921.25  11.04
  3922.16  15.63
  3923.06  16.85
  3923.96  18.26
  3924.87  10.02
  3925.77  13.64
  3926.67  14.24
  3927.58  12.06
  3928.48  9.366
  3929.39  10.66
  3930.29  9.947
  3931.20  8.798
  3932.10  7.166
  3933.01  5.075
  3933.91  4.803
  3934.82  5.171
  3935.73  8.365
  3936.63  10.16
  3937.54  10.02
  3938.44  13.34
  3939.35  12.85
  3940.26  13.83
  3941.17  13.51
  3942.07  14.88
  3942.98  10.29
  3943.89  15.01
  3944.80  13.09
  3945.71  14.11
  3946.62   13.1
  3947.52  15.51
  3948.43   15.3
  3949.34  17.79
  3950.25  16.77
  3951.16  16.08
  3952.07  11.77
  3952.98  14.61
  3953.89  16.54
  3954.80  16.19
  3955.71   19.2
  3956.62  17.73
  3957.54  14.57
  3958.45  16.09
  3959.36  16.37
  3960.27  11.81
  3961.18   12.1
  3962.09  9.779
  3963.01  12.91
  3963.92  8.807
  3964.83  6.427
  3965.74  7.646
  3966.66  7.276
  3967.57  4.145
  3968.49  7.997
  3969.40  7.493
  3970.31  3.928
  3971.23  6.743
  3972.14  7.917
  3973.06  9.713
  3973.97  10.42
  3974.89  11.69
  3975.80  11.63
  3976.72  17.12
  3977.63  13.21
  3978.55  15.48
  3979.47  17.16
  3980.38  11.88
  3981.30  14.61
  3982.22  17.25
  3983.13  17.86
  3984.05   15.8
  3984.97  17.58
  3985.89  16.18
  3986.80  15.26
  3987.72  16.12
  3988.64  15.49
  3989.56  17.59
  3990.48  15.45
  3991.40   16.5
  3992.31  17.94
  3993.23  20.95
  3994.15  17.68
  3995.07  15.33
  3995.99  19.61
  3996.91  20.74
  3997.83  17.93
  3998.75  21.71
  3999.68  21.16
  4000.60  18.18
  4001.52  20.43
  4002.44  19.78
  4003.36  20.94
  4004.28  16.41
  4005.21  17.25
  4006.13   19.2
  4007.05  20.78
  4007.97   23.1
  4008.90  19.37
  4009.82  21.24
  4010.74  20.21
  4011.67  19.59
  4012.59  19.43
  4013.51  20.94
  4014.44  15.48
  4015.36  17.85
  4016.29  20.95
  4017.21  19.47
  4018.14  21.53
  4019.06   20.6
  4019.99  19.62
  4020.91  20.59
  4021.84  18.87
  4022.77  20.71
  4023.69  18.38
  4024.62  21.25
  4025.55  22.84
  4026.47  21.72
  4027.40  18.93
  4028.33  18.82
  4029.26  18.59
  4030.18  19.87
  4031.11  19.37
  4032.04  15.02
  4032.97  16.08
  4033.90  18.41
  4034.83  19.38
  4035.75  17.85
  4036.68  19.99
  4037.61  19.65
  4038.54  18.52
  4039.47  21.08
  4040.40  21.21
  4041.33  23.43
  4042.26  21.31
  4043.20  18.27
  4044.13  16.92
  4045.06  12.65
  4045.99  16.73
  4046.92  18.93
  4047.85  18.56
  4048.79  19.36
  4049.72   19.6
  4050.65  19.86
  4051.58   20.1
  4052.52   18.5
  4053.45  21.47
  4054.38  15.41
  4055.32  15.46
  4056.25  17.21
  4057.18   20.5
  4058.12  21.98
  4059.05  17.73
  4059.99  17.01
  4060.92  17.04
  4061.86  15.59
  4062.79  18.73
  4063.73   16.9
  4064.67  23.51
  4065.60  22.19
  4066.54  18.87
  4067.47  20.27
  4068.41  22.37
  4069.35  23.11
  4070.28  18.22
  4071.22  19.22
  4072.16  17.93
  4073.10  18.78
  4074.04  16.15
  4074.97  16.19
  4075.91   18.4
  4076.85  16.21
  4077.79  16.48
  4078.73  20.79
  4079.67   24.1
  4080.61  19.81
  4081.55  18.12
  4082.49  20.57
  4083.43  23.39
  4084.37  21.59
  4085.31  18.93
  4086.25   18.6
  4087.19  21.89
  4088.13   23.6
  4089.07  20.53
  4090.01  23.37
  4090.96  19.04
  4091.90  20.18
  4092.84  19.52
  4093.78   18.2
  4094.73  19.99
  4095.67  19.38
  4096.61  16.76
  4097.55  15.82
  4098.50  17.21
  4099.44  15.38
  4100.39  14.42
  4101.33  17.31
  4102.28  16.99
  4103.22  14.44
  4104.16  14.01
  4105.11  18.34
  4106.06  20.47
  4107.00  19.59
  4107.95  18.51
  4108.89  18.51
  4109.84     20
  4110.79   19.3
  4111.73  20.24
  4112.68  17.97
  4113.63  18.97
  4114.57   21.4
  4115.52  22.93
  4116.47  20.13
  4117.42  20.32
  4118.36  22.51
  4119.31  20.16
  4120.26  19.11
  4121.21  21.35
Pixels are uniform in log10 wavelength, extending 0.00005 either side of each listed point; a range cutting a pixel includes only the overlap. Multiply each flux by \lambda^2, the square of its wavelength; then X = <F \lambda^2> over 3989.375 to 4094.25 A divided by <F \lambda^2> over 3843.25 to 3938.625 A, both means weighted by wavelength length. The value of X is 1.5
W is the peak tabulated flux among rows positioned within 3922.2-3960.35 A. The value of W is 19.2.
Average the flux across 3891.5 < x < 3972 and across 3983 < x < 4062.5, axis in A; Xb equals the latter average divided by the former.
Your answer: 1.4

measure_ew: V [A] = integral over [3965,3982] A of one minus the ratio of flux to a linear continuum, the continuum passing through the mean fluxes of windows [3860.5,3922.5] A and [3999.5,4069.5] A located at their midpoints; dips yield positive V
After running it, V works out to 6.8 A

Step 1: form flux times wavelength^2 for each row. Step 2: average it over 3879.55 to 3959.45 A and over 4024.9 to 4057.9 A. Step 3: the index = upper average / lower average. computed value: 1.46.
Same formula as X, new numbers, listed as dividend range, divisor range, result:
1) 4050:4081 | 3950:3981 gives 1.66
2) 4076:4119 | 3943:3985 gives 1.60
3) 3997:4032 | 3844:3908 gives 1.51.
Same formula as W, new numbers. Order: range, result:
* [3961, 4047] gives 23.43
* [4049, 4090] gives 24.1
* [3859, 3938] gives 19.72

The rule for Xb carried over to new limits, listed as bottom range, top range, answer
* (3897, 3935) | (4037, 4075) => 1.35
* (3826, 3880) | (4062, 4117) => 1.48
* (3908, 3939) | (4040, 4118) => 1.48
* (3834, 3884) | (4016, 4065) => 1.45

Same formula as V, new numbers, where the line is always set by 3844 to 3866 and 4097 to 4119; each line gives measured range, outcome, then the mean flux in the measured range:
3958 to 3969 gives 4.2 A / 10.1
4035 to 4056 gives -1.6 A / 18.9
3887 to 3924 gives 1.1 A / 15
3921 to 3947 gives 7.1 A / 11.6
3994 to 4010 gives -2.4 A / 19.5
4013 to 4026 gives -2.1 A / 19.9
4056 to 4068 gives -0.9 A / 19.1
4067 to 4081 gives -1.0 A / 19.2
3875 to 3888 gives 2.4 A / 12.3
